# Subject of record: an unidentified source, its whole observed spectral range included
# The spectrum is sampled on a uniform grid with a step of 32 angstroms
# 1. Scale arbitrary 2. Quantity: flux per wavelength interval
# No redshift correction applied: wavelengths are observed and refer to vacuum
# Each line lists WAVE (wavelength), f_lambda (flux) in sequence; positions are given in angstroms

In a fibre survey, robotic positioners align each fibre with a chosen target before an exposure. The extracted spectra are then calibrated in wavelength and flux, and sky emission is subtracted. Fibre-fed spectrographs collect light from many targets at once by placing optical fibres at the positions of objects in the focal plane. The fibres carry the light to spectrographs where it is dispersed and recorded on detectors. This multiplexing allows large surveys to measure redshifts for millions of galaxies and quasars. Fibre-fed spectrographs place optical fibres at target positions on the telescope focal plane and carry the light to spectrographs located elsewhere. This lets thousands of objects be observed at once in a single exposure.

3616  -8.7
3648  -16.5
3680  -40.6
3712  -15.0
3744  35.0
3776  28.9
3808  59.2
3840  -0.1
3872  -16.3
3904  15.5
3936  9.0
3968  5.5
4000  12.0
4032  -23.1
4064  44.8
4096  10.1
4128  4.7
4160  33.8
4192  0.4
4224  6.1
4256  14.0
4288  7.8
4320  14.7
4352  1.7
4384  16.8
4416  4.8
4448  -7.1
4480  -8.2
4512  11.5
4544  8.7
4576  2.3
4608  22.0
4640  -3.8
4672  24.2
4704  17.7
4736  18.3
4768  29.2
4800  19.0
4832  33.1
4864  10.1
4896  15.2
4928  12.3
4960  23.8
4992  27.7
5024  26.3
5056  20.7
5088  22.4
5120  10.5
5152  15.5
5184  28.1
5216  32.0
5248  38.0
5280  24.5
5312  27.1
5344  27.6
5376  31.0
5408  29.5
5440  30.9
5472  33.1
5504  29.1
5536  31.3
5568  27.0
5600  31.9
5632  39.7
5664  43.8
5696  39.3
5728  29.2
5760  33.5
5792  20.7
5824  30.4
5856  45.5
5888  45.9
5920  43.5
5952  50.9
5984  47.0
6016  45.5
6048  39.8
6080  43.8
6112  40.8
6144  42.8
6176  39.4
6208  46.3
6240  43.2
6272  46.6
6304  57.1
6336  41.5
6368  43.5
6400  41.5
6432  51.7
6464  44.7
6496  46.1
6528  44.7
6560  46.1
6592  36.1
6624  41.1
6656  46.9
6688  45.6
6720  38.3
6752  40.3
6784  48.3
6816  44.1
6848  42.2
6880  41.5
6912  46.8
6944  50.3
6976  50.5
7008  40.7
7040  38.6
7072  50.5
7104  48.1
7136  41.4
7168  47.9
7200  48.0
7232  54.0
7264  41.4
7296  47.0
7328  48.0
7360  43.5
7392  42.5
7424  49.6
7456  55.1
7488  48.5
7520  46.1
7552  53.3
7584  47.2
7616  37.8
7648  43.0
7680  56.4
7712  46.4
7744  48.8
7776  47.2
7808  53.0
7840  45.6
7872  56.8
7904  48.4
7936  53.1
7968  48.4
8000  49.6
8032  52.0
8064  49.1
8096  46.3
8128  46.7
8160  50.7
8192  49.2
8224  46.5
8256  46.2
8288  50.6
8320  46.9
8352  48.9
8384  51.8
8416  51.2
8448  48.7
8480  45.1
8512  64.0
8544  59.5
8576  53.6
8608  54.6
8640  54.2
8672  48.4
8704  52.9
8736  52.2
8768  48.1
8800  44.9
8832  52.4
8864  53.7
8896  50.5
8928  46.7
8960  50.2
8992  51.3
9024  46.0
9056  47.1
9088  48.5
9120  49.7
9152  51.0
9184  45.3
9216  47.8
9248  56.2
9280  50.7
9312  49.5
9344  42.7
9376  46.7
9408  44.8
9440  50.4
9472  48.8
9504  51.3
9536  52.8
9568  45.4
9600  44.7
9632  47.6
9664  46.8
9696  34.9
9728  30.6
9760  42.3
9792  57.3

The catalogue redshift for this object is 0.30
